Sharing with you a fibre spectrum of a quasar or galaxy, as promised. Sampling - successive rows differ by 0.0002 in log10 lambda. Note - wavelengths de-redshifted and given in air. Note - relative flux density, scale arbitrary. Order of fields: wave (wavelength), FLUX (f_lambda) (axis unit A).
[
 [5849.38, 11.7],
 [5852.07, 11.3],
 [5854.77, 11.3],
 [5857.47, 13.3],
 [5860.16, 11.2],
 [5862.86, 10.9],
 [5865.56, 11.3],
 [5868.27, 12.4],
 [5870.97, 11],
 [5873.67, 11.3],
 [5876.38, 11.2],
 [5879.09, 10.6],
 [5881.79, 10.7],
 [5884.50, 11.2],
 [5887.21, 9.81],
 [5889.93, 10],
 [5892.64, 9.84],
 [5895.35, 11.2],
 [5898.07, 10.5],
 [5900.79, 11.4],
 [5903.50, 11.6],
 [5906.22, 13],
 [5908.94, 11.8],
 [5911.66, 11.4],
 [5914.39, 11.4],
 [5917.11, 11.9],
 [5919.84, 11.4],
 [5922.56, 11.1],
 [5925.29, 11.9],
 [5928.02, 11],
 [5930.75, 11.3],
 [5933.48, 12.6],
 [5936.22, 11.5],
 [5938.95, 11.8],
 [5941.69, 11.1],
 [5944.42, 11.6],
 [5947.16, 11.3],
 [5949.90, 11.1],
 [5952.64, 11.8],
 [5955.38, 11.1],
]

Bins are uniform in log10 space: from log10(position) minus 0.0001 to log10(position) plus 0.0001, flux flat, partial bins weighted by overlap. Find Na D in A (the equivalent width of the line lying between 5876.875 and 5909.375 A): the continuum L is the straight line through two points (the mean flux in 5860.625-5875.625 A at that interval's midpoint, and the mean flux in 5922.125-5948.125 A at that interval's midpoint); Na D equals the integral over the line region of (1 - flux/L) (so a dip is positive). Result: 1.3 A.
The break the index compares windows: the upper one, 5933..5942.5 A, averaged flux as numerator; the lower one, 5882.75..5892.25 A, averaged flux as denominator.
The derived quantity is 1.14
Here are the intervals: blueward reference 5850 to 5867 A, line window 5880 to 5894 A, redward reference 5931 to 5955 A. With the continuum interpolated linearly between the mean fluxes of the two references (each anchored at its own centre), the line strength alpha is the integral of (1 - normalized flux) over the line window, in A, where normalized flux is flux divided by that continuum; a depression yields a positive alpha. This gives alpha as 1.5 A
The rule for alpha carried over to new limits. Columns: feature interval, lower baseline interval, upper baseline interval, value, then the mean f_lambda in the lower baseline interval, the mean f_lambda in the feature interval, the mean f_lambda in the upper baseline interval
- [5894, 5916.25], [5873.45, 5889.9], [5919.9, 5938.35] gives -0.83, 10.7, 11.5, 11.6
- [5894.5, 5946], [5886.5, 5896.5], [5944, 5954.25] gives -3.53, 10.2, 11.6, 11.4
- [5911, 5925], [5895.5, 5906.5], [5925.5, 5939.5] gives 0.10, 11.4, 11.5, 11.7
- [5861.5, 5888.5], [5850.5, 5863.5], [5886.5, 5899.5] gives -0.18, 11.6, 11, 10.3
